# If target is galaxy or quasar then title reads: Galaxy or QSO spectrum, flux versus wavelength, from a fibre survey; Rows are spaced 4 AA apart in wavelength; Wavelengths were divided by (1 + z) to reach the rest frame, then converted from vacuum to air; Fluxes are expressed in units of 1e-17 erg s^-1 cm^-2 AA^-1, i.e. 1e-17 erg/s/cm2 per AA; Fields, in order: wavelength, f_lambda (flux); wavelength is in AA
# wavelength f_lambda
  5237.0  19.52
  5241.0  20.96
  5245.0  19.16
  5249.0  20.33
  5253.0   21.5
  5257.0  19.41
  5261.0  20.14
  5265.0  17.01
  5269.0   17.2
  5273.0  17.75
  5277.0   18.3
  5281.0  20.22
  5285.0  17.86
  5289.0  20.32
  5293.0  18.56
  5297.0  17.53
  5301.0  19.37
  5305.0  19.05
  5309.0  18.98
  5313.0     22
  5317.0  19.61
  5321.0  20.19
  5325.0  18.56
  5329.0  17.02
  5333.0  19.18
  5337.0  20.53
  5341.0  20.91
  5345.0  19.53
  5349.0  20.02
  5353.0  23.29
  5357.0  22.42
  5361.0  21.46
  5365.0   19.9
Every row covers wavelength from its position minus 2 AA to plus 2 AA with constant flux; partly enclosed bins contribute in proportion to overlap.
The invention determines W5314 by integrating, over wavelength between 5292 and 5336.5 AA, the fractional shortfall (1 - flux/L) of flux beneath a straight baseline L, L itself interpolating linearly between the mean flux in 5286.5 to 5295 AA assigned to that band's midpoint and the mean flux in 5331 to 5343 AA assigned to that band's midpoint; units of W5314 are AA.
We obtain 1.4 AA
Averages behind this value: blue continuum 19.3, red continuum 20.2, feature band 19.2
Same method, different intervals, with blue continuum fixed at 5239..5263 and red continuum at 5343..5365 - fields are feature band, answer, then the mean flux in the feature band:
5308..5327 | 0.87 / 19.9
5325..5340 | 1.44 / 19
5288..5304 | 1.40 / 18.9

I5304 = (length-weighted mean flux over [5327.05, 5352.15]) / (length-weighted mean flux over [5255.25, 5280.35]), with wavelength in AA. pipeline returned 1.07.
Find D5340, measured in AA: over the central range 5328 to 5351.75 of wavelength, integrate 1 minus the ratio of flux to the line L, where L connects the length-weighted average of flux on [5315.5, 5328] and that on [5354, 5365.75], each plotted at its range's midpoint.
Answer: 0.7 AA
